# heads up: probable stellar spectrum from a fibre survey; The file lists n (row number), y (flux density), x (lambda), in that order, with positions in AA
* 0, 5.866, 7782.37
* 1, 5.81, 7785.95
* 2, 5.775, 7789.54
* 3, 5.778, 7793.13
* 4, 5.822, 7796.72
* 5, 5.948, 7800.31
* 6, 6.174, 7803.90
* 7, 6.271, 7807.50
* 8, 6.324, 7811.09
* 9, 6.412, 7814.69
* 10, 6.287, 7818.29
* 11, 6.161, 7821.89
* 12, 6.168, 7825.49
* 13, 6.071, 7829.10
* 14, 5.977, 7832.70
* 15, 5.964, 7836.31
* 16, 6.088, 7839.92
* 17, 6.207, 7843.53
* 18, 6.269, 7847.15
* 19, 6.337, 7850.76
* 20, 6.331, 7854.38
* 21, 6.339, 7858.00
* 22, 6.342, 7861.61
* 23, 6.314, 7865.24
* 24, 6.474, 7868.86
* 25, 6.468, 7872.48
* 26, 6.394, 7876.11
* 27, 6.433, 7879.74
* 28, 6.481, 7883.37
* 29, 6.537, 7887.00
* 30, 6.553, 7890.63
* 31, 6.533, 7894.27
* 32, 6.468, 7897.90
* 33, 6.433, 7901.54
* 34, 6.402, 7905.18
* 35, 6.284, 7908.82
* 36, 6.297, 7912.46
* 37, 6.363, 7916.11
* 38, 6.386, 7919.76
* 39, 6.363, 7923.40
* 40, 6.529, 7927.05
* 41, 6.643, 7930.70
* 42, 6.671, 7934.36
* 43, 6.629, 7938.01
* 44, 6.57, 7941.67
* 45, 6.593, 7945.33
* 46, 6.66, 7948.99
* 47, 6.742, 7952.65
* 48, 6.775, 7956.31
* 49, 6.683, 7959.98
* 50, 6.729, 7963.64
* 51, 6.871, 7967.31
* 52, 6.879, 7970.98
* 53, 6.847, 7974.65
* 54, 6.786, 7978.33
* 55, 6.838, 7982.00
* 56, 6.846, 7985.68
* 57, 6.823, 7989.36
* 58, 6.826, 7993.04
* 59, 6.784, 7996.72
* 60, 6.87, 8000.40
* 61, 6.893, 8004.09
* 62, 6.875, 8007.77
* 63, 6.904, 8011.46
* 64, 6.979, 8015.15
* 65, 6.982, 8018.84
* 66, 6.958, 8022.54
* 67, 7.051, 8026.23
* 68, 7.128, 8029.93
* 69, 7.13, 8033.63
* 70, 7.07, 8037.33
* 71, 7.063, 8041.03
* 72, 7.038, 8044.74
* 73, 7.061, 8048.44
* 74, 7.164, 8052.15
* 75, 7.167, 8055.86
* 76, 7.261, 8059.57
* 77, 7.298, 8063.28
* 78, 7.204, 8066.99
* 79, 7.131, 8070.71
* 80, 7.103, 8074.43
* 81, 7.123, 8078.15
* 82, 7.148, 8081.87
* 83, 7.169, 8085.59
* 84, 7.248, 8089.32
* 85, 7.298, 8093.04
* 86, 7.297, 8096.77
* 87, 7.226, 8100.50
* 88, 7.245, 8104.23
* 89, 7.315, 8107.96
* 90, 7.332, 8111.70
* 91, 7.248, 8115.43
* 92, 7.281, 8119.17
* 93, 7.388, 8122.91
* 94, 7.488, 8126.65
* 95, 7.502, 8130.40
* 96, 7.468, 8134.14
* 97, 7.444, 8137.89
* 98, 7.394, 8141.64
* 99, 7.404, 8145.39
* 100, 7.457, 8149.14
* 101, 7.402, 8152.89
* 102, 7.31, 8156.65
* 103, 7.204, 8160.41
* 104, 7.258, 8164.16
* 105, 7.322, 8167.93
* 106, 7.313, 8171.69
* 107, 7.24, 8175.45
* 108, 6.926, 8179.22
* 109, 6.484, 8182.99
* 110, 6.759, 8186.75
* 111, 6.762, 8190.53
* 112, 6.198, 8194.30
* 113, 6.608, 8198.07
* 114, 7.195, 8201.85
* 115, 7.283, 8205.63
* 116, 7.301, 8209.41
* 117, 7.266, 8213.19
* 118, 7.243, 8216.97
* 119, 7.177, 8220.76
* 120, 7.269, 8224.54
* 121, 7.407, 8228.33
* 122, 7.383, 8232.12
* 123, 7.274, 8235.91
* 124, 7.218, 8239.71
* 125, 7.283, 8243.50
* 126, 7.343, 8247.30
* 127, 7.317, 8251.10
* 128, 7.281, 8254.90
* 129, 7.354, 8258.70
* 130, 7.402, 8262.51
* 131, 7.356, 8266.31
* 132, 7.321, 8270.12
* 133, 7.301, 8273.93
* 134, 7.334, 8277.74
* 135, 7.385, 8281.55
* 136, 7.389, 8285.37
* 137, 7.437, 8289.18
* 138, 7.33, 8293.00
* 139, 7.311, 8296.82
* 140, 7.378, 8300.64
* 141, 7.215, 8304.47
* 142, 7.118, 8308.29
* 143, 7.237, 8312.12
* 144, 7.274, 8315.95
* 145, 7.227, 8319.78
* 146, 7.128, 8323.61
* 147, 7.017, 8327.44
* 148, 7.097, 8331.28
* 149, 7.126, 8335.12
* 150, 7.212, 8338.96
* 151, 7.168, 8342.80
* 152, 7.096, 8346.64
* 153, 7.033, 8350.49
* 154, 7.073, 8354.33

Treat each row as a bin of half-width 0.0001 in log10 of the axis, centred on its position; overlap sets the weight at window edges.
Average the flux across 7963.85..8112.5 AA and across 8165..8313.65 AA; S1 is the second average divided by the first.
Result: 1.02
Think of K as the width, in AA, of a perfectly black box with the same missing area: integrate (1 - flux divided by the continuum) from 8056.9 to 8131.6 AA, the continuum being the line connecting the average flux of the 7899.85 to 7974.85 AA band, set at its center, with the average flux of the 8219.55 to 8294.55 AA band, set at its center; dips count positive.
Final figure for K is -3.4 AA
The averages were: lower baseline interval 6.58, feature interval 7.26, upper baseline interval 7.33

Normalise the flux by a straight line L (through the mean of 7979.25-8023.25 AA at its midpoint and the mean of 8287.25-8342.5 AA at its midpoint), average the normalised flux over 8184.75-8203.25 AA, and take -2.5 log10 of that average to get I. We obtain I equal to 0.063 mag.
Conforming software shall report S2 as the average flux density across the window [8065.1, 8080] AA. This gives 7.14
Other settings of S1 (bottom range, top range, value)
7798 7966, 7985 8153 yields 1.12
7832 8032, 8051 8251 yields 1.09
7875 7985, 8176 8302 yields 1.09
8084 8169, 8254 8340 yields 0.99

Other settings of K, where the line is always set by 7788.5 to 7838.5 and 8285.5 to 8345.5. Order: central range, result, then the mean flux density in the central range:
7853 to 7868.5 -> -0.4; 6.35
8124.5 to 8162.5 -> -3.2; 7.41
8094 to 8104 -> -0.8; 7.26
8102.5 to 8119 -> -1.3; 7.29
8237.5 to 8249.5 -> -0.4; 7.28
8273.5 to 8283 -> -0.3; 7.35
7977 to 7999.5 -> -1.2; 6.82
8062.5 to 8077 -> -1.1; 7.17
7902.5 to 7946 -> -0.9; 6.47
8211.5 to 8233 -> -0.8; 7.29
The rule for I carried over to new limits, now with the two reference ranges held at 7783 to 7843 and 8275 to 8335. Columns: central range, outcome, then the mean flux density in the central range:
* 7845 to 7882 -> -0.03 mag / 6.37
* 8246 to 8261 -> -0.03 mag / 7.32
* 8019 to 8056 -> -0.07 mag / 7.07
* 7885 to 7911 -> -0.03 mag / 6.46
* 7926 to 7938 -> -0.05 mag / 6.62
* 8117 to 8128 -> -0.09 mag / 7.38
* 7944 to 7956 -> -0.05 mag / 6.68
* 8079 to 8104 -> -0.08 mag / 7.23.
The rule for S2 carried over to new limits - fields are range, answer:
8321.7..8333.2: 7.08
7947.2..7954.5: 6.71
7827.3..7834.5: 6.03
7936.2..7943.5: 6.6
